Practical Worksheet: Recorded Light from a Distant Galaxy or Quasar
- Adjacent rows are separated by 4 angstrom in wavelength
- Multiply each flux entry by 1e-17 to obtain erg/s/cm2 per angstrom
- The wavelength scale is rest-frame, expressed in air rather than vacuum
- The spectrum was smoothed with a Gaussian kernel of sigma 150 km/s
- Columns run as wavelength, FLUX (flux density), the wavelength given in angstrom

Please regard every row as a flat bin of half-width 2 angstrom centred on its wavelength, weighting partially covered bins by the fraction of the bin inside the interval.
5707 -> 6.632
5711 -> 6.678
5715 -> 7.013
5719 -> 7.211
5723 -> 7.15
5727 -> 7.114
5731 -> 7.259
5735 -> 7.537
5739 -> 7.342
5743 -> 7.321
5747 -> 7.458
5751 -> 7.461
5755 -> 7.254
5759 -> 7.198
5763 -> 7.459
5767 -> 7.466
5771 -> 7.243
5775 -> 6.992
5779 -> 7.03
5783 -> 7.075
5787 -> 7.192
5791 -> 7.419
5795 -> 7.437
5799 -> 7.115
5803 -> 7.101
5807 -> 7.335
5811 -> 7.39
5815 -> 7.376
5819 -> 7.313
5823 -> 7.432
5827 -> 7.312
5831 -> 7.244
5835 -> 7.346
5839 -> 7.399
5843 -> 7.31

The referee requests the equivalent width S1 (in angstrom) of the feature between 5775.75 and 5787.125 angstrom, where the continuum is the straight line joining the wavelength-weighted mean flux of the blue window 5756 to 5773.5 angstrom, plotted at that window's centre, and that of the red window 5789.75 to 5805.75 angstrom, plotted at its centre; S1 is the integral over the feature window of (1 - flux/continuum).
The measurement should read 0.3 angstrom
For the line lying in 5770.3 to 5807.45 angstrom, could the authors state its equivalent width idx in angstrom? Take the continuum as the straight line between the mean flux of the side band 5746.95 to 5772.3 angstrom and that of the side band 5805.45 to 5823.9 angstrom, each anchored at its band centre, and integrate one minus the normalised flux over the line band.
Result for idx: 0.9 angstrom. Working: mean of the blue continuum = 7.36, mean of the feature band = 7.19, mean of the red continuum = 7.37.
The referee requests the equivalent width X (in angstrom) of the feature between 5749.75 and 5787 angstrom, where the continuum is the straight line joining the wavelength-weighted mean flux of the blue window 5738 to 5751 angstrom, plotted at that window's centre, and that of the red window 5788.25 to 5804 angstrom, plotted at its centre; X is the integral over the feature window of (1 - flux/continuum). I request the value 0.5 angstrom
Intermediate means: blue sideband 7.39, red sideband 7.27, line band 7.23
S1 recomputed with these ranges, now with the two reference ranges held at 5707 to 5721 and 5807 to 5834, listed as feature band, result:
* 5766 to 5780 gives 0.0 angstrom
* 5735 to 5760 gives -1.1 angstrom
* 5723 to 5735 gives -0.4 angstrom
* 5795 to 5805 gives 0.1 angstrom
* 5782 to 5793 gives 0.0 angstrom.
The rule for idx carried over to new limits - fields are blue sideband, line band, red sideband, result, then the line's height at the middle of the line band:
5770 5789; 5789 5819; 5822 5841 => -0.4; 7.21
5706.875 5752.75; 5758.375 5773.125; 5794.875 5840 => -0.2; 7.25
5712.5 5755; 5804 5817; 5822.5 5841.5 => 0.0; 7.33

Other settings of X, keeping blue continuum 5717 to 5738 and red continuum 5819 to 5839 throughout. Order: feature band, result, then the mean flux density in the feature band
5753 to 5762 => 0.04 angstrom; 7.25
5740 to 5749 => -0.14 angstrom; 7.38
